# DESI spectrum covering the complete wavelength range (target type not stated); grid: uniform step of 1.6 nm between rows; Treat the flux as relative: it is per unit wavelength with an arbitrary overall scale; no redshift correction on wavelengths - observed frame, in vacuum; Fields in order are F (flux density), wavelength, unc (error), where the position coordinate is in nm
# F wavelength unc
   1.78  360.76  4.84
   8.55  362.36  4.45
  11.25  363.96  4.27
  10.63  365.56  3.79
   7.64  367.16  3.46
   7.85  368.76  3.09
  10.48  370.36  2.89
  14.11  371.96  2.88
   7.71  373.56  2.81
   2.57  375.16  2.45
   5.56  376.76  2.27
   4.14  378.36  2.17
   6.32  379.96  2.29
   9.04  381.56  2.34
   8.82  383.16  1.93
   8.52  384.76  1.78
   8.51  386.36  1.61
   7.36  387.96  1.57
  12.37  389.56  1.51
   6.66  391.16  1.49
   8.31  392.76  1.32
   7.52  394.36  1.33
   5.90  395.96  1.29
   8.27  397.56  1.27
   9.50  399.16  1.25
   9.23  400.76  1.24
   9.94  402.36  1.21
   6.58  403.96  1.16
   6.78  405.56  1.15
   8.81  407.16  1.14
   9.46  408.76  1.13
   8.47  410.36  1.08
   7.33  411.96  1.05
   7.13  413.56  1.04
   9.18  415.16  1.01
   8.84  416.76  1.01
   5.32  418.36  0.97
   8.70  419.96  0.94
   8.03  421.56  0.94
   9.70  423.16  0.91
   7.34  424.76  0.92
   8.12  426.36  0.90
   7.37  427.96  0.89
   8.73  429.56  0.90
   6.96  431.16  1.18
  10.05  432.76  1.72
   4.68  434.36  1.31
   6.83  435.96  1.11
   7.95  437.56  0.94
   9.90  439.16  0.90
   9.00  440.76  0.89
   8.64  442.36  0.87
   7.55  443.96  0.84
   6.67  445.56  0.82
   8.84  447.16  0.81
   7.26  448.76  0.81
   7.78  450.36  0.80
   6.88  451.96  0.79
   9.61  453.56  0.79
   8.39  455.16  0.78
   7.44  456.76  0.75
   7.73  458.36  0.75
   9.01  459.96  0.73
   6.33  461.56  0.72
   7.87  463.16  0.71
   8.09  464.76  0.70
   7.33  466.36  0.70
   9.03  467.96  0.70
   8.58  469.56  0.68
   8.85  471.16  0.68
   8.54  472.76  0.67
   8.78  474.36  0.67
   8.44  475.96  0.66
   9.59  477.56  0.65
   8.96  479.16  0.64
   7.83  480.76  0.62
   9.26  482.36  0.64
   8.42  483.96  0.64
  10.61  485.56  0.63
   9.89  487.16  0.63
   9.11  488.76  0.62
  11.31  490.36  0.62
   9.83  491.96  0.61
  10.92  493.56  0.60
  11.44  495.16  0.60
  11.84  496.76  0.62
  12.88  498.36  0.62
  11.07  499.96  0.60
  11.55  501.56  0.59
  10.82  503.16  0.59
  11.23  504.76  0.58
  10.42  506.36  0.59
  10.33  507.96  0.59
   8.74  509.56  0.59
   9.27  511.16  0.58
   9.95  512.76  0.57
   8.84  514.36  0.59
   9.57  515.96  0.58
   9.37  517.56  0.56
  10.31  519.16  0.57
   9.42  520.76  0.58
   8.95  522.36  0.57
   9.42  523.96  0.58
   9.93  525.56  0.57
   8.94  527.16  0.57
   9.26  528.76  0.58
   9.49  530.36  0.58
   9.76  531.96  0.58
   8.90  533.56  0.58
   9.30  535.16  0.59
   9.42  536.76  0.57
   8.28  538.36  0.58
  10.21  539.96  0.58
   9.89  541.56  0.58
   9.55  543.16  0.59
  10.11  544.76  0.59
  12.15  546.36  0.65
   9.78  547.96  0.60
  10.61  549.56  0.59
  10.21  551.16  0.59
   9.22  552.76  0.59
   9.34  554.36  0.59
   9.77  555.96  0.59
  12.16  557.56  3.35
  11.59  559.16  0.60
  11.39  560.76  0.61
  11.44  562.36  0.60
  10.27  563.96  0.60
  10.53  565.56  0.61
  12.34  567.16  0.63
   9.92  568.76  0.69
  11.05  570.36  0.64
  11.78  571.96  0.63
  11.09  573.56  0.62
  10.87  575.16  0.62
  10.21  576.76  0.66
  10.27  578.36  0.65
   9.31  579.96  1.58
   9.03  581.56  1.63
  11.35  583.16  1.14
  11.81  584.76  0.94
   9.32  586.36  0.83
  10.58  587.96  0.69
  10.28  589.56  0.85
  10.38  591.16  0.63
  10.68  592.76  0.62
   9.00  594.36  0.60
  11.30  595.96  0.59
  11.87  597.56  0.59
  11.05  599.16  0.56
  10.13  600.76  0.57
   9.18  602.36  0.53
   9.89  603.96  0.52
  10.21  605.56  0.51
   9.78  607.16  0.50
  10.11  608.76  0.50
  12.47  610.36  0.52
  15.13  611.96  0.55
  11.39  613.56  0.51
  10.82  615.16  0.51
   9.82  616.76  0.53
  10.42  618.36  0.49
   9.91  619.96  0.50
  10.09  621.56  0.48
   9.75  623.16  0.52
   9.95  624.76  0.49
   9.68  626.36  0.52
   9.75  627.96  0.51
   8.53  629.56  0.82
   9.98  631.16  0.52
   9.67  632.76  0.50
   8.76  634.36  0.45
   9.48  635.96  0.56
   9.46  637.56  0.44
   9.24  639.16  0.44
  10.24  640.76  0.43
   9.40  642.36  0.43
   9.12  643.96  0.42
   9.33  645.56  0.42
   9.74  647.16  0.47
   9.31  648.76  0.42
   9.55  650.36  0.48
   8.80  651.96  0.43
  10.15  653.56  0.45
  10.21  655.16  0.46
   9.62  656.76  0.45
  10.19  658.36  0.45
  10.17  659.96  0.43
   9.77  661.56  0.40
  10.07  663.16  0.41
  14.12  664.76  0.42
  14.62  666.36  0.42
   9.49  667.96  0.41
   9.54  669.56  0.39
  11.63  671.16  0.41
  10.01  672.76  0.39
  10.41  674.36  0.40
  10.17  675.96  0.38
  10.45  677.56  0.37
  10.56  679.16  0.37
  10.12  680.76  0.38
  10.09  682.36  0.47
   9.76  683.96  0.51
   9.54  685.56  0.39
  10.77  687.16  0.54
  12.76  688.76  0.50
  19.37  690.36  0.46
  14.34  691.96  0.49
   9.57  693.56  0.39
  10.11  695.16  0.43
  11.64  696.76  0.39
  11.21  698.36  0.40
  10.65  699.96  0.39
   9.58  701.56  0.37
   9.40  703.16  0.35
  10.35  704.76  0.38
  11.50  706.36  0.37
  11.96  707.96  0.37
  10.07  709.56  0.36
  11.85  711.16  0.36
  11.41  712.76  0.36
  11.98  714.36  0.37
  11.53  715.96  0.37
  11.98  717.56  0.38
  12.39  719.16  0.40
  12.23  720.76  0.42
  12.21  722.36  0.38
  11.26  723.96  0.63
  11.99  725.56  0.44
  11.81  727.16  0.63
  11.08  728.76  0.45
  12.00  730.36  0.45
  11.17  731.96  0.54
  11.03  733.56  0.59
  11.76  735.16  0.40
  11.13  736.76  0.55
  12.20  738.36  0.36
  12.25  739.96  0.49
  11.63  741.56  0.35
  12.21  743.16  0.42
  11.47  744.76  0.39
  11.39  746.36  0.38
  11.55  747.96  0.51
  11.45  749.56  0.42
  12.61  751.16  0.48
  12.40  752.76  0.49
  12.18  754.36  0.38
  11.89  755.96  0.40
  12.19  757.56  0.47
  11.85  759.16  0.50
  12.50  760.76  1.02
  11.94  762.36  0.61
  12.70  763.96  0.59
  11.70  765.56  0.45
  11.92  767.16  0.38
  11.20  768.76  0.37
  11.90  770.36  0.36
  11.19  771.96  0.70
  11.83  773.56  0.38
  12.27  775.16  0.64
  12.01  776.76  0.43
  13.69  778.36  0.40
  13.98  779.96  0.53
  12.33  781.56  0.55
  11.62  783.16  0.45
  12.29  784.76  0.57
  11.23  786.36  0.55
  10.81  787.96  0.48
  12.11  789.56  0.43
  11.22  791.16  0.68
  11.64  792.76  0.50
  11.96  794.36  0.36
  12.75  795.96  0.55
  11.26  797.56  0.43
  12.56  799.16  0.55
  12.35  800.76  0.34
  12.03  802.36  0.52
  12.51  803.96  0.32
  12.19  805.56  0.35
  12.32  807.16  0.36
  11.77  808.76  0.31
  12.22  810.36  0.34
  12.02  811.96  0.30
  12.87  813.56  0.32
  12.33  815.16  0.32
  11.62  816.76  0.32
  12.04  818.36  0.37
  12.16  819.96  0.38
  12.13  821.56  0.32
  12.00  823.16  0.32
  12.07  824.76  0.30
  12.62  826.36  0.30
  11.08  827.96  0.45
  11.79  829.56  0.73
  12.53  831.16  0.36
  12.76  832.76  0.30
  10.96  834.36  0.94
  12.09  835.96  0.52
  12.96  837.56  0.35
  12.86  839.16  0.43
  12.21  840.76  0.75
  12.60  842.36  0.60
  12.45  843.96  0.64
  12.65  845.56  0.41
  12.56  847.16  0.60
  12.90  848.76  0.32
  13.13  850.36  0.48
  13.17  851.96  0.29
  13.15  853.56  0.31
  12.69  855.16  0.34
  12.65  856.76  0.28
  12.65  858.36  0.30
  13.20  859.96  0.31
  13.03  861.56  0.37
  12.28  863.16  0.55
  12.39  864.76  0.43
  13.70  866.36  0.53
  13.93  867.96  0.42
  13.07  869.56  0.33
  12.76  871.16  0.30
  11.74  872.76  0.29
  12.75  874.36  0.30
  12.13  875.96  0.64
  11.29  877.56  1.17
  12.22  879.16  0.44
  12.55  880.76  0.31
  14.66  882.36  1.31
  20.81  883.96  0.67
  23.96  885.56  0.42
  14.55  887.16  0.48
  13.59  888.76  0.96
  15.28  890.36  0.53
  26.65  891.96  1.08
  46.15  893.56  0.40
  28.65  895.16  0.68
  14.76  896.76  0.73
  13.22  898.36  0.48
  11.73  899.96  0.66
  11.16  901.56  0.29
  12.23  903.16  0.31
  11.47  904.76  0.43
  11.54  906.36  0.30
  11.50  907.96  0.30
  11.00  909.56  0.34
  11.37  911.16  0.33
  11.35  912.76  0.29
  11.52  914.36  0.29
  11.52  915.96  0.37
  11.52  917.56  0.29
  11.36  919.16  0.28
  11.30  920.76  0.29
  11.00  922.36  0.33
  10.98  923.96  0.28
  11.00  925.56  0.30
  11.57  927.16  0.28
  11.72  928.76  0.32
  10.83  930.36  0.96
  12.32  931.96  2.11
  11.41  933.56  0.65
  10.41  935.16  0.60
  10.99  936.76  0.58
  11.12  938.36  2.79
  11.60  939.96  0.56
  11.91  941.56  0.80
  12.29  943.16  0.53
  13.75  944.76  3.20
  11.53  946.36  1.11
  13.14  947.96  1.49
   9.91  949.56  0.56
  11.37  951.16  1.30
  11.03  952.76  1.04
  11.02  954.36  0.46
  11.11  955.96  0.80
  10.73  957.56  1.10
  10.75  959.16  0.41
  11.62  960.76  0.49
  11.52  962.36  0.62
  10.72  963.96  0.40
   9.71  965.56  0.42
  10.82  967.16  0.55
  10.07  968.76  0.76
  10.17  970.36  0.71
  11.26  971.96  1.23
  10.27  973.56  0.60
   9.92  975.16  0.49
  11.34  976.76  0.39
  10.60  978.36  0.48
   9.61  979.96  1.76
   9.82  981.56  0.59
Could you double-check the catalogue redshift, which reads 0.785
